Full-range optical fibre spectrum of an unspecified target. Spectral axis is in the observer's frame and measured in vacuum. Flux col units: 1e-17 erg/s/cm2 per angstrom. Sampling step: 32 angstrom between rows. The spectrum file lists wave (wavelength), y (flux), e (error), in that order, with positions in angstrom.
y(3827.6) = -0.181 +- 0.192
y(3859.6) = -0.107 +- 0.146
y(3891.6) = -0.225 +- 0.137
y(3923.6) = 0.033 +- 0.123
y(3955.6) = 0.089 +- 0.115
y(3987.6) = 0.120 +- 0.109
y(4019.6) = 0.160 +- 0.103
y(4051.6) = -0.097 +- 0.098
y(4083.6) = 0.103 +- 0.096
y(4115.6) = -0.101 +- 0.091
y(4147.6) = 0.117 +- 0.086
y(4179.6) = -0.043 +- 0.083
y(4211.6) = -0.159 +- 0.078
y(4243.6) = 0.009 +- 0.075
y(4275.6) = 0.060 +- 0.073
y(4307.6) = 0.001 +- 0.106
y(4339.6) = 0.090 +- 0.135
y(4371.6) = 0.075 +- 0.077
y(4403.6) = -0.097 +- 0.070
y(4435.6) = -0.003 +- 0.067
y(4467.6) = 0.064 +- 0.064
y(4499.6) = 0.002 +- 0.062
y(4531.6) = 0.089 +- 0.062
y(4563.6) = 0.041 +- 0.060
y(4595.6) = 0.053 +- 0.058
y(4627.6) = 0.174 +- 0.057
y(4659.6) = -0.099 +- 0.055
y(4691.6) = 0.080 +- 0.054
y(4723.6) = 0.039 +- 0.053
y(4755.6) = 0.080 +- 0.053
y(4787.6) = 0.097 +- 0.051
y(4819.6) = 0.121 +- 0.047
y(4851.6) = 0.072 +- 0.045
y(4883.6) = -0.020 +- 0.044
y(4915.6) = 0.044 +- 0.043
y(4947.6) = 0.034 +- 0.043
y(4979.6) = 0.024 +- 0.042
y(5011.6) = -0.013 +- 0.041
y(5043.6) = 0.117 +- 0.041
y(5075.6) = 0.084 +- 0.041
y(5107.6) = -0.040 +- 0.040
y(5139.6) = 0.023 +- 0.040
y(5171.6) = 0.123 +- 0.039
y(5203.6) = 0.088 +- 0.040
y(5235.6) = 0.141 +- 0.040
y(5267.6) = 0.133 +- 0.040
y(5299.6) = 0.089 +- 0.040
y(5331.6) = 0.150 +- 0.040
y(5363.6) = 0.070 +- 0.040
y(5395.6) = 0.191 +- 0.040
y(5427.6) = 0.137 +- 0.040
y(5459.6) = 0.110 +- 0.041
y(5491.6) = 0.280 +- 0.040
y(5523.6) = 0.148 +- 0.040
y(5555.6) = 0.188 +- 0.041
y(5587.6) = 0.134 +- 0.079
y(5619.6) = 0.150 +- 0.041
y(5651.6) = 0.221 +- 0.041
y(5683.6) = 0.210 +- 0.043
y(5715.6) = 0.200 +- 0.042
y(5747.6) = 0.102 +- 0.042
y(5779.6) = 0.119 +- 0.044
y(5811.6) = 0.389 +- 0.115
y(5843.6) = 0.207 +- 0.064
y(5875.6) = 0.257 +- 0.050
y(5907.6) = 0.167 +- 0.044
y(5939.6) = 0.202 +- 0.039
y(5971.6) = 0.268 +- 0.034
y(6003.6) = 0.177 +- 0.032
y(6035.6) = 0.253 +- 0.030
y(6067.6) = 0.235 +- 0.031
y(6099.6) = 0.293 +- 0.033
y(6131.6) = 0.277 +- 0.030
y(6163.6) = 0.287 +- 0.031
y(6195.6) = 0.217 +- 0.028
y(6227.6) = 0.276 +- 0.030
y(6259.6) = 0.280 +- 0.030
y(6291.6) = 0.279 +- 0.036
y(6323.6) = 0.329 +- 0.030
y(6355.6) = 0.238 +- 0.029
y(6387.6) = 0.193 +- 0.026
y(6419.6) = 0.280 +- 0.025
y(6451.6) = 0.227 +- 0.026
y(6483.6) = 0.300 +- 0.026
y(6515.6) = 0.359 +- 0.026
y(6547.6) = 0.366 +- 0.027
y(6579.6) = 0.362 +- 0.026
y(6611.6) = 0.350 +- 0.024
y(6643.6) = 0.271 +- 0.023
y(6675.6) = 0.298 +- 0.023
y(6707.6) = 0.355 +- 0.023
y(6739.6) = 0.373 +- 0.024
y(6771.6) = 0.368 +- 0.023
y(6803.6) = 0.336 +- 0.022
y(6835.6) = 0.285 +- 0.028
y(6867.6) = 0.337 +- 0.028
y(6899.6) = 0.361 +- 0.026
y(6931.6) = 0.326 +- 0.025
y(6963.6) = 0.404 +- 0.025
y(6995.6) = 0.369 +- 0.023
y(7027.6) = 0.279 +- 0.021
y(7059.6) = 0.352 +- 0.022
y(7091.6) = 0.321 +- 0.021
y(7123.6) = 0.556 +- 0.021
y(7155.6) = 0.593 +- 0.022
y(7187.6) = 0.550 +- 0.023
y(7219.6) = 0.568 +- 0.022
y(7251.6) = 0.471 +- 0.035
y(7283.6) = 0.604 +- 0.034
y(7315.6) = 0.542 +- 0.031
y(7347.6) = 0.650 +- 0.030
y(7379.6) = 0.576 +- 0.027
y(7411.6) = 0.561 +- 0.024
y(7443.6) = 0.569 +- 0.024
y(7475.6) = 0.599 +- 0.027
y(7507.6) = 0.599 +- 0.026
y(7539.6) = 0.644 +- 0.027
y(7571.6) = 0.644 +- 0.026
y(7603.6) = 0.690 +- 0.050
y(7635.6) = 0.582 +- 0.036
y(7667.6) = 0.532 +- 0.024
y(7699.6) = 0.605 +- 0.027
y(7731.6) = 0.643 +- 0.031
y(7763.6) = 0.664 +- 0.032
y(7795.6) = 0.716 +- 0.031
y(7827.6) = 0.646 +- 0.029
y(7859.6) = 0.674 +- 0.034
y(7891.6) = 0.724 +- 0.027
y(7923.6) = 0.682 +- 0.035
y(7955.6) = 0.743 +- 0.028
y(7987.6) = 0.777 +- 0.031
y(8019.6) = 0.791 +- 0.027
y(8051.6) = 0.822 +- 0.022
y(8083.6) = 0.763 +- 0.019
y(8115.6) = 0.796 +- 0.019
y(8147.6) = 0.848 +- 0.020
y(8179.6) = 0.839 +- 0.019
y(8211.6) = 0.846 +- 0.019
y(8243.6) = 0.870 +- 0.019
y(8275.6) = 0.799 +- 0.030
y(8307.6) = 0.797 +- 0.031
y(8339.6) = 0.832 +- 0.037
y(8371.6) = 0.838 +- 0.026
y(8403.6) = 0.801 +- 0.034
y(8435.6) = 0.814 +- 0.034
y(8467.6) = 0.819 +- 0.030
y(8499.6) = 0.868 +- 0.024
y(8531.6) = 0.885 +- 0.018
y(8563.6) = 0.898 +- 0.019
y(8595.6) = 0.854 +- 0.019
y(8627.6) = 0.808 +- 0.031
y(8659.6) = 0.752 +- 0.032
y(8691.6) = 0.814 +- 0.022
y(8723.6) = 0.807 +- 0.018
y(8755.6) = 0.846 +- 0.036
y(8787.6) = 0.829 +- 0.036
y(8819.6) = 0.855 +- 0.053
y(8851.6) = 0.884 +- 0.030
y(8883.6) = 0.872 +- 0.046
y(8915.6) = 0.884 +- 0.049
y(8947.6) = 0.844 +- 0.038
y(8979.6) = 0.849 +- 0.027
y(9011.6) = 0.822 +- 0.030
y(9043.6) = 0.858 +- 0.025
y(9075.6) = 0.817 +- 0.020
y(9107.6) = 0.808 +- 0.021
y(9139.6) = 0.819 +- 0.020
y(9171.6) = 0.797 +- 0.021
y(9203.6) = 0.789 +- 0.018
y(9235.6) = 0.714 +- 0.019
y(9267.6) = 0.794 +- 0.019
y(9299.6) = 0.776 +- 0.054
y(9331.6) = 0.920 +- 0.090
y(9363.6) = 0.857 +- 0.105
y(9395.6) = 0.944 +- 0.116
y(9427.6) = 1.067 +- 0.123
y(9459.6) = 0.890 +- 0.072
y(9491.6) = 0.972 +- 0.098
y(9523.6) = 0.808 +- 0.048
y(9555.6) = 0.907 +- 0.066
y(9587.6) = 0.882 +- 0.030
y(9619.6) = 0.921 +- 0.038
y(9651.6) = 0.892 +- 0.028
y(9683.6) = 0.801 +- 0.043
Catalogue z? 0.78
